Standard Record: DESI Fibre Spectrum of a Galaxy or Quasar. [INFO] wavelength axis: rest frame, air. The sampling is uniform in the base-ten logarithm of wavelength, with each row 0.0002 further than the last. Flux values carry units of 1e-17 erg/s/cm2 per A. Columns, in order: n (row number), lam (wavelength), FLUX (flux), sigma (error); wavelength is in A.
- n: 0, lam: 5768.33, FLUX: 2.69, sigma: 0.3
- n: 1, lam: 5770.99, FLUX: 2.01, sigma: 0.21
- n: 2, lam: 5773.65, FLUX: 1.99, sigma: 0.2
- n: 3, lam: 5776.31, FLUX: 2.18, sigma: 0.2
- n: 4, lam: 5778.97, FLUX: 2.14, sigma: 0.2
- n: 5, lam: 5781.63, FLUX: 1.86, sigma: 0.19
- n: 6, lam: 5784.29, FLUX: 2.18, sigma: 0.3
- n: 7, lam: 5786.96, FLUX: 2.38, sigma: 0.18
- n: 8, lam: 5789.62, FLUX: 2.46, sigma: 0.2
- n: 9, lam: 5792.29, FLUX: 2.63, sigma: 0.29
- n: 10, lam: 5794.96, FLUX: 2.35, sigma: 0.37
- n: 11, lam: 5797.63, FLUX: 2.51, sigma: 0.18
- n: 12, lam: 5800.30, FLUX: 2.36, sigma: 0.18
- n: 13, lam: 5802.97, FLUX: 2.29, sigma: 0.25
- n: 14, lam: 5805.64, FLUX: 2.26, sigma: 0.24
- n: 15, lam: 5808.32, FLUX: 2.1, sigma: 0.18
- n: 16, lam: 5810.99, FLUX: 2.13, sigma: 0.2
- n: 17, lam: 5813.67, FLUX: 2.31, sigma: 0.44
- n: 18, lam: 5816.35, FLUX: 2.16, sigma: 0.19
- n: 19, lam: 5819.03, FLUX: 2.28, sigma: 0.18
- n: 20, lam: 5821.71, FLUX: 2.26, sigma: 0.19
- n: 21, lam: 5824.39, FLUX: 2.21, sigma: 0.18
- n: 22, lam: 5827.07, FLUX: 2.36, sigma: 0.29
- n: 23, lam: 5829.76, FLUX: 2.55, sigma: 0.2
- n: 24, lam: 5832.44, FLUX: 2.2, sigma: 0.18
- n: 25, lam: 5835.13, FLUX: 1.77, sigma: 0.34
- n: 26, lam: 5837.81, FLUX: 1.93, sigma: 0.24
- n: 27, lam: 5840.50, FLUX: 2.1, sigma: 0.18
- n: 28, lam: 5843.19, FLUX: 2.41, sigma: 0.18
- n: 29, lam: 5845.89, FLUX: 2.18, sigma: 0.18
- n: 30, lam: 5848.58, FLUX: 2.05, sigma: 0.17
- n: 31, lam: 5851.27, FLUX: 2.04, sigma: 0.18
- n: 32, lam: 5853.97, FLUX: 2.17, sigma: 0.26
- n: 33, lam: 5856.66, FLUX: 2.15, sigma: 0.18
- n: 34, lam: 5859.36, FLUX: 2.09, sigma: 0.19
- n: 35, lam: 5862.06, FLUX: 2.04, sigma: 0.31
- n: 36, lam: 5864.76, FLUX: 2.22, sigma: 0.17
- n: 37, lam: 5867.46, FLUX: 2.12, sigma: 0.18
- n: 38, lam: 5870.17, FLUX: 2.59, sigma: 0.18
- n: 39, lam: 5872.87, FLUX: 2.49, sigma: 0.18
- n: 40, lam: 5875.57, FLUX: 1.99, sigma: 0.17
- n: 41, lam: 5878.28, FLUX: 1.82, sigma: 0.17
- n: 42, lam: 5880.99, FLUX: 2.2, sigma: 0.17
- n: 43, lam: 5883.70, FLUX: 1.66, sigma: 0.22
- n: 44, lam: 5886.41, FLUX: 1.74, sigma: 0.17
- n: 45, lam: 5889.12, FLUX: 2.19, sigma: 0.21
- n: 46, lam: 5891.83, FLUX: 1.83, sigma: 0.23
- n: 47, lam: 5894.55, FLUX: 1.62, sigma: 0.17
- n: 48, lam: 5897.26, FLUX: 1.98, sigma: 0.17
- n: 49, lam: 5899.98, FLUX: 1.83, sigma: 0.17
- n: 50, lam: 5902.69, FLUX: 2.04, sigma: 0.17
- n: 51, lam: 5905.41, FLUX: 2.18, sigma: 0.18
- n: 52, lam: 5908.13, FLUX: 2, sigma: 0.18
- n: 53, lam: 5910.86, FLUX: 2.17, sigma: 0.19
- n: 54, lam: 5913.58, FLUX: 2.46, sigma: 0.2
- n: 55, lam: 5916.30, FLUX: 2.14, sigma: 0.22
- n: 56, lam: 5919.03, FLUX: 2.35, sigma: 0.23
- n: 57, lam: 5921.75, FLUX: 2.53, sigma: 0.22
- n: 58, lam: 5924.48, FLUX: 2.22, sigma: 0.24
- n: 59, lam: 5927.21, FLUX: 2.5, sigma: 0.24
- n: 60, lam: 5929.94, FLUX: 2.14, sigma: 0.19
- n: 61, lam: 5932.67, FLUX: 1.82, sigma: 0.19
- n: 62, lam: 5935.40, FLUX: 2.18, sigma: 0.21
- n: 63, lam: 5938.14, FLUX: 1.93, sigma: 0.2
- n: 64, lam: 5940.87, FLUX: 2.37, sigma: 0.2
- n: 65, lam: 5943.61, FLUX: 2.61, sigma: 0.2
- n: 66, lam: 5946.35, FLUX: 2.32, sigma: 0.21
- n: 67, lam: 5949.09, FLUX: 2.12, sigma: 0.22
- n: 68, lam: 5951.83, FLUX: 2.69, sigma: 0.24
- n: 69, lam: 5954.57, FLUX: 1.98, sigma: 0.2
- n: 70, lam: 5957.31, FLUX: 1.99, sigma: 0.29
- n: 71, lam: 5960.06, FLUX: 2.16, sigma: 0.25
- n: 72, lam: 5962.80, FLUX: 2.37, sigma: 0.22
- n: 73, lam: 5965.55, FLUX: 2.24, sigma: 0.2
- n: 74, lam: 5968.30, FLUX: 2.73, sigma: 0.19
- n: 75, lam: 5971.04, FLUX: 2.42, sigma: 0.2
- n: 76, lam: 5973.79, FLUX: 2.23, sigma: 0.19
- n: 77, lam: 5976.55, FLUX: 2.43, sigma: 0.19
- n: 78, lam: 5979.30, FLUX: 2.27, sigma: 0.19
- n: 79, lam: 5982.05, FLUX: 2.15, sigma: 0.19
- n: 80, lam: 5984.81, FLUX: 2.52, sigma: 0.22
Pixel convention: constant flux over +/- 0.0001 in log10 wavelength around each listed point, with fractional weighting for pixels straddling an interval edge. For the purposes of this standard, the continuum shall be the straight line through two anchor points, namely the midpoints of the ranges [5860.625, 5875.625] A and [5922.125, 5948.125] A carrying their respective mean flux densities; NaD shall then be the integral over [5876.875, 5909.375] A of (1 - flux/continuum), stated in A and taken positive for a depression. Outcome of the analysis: 4.8 A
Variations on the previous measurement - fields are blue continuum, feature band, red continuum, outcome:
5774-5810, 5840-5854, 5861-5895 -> -0.2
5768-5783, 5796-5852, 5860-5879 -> -1.7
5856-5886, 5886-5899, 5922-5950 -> 1.6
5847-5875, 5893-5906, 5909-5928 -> 2.1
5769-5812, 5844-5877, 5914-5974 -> 1.2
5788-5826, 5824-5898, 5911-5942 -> 5.9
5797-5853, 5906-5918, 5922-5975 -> 0.3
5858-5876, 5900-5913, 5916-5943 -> 0.8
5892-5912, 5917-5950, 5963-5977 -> -1.4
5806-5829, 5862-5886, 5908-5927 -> 1.6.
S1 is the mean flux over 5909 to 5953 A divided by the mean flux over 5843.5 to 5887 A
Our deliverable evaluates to 1.08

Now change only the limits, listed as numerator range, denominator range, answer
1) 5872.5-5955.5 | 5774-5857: 0.96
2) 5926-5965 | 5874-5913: 1.14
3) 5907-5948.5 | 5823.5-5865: 1.04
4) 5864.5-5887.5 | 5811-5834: 0.92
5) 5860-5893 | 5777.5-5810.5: 0.91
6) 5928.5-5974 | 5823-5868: 1.05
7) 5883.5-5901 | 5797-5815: 0.81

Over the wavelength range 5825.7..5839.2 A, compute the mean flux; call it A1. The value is 2.16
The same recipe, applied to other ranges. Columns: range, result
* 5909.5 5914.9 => 2.32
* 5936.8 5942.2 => 2.15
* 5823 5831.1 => 2.37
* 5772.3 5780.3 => 2.1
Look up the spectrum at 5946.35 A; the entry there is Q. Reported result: 2.32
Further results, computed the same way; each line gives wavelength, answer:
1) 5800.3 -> 2.36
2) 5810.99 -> 2.13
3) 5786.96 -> 2.38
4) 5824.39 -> 2.21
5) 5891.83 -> 1.83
